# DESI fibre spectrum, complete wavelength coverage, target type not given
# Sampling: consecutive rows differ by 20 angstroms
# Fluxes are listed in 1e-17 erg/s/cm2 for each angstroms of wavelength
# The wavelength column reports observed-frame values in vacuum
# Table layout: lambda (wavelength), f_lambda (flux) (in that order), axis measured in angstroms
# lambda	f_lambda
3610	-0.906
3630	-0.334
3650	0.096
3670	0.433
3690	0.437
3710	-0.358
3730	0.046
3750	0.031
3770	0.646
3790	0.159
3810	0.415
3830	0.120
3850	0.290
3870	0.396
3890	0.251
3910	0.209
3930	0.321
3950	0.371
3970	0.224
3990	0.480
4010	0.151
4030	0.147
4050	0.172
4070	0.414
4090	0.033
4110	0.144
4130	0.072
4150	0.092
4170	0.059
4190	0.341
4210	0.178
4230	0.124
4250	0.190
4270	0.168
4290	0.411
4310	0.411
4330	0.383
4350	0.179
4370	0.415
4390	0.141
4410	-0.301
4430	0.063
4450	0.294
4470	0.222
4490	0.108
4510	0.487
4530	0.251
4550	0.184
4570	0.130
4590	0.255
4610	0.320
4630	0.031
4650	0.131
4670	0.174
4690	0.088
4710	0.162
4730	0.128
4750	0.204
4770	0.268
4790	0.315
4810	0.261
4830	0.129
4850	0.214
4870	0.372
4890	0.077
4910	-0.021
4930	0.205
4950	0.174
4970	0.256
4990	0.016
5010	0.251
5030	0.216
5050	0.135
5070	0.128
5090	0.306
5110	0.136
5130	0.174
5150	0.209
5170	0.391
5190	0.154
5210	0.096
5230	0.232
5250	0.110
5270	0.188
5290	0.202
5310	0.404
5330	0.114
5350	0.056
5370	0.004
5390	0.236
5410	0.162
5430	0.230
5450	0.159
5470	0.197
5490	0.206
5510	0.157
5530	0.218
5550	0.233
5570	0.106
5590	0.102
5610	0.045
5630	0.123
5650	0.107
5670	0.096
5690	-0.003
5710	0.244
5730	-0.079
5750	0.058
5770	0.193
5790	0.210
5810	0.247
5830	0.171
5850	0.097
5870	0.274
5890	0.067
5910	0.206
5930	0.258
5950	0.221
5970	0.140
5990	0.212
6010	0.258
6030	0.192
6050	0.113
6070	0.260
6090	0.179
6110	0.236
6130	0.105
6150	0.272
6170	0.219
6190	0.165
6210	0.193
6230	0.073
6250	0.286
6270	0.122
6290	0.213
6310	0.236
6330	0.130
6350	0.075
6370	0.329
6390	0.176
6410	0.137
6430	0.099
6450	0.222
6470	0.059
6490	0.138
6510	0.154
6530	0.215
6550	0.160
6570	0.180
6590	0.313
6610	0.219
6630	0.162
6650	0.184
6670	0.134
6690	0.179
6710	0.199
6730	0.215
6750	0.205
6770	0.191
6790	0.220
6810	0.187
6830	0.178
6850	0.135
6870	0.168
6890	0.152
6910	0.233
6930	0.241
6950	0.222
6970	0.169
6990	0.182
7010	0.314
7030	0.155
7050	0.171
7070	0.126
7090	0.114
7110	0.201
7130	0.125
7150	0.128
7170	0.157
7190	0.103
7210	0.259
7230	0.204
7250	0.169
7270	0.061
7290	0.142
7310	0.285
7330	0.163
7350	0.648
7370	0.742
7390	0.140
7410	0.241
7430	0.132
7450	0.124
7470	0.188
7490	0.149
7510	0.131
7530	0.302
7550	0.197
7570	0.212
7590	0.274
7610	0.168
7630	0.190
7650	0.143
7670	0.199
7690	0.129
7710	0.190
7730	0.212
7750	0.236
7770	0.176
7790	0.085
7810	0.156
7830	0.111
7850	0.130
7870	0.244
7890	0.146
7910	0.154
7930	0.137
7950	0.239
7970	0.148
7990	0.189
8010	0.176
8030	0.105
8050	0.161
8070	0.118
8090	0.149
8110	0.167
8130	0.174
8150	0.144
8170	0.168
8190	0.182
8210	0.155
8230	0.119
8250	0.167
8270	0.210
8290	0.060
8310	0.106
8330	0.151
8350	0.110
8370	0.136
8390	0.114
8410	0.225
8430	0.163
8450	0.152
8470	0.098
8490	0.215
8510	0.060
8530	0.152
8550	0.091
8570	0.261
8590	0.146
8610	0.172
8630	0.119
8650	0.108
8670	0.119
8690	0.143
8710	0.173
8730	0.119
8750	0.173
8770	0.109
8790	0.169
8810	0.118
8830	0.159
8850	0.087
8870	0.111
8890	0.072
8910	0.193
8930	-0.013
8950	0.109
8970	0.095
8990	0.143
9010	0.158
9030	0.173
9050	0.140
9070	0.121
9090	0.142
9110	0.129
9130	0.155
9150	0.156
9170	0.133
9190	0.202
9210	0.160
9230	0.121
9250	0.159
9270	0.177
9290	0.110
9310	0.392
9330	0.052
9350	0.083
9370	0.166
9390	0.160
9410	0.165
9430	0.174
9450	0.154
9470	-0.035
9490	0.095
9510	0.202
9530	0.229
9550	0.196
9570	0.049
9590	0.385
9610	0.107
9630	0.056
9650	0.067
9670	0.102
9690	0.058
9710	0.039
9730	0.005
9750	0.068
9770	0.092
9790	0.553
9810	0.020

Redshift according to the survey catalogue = 0.97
